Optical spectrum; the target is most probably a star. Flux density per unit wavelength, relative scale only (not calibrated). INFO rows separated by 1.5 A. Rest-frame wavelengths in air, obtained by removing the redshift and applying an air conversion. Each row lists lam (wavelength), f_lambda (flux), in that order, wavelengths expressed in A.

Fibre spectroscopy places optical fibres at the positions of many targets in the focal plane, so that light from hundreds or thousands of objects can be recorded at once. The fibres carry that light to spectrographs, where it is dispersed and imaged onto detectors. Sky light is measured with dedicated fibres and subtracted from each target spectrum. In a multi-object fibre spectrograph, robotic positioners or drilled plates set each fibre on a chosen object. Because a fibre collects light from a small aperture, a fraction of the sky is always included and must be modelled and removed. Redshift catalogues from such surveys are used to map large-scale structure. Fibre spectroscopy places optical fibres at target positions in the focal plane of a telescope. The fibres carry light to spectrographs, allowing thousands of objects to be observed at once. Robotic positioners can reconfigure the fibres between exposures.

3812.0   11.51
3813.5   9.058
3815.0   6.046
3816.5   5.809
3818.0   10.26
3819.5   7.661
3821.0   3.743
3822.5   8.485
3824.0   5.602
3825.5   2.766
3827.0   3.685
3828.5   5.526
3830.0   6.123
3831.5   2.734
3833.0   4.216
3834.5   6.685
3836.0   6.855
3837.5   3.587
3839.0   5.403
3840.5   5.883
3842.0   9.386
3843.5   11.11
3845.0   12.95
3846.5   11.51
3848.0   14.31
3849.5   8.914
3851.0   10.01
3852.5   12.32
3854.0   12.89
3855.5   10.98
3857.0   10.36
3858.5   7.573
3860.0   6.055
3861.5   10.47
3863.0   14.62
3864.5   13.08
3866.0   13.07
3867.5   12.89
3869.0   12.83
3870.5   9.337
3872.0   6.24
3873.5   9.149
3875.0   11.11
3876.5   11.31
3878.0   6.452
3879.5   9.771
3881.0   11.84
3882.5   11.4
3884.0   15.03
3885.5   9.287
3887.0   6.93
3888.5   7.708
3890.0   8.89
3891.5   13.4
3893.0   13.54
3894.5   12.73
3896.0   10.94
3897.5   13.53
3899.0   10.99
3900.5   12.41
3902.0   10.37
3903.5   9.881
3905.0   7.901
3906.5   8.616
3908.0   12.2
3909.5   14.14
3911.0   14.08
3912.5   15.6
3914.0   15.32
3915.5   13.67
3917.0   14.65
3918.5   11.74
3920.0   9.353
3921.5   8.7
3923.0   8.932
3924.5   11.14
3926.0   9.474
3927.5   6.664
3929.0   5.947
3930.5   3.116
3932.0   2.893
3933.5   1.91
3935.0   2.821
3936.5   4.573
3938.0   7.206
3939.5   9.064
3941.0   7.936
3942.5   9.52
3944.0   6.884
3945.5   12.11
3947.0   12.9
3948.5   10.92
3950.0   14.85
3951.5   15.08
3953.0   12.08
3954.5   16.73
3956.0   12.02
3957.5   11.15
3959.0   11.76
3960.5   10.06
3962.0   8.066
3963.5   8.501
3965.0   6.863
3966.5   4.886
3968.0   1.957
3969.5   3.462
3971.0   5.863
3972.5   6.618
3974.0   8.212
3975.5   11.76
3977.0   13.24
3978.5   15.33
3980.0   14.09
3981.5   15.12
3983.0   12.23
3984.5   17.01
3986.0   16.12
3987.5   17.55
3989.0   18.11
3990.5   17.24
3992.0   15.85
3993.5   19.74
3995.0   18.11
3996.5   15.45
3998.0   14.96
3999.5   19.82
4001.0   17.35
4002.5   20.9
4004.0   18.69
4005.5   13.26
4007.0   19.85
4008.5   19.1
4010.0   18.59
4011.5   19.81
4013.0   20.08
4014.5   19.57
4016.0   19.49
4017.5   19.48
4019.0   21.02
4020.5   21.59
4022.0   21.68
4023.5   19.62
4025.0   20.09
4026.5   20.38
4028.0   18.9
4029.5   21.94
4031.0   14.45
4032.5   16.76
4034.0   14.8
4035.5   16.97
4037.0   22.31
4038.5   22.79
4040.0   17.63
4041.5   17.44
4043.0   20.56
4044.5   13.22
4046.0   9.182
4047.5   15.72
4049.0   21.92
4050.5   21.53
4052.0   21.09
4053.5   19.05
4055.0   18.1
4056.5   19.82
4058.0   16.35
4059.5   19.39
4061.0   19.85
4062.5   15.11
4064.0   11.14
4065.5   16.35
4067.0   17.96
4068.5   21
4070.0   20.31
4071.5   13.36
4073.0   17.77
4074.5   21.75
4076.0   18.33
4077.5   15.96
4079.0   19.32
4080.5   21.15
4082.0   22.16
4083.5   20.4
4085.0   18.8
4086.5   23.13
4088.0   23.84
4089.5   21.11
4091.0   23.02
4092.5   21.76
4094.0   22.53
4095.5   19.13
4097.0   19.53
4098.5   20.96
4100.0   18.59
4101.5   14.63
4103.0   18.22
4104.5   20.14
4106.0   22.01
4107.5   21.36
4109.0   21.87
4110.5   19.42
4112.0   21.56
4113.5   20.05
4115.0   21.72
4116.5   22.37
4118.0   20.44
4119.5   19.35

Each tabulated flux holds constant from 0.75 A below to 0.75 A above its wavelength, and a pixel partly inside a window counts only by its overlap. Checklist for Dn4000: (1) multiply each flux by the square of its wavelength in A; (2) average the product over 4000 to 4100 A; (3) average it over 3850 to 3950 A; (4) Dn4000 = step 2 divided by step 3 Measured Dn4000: 2.02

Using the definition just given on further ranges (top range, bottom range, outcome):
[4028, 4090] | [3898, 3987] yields 1.94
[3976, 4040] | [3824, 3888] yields 2.13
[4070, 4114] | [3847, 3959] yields 2.11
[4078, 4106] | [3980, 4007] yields 1.27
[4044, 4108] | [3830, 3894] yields 2.16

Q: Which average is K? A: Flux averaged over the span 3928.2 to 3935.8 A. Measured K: 3.37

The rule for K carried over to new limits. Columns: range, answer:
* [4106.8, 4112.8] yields 21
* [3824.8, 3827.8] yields 3.27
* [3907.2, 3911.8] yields 13.4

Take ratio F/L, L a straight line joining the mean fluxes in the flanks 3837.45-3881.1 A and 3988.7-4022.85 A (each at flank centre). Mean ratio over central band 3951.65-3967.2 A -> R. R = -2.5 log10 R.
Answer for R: 0.46 mag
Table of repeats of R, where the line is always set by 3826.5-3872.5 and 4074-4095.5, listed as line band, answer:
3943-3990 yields 0.30 mag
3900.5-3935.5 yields 0.27 mag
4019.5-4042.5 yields -0.06 mag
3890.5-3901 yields -0.09 mag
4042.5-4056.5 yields 0.07 mag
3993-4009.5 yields -0.08 mag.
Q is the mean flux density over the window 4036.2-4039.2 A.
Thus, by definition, 22.5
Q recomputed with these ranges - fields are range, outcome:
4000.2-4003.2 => 19.1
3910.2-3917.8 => 14.6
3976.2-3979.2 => 14.2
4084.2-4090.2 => 21.7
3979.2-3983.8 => 13.9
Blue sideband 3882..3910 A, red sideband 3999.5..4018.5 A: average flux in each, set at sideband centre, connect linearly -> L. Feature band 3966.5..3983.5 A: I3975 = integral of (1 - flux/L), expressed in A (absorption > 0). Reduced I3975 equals 7.3 A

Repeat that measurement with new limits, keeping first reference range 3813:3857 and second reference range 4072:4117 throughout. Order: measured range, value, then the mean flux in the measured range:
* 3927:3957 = 9.91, 8.8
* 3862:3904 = -4.03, 11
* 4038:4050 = 0.42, 17.3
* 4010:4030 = -4.11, 20.2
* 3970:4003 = 0.70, 14.9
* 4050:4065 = 0.40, 18.1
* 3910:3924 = -0.88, 12.5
